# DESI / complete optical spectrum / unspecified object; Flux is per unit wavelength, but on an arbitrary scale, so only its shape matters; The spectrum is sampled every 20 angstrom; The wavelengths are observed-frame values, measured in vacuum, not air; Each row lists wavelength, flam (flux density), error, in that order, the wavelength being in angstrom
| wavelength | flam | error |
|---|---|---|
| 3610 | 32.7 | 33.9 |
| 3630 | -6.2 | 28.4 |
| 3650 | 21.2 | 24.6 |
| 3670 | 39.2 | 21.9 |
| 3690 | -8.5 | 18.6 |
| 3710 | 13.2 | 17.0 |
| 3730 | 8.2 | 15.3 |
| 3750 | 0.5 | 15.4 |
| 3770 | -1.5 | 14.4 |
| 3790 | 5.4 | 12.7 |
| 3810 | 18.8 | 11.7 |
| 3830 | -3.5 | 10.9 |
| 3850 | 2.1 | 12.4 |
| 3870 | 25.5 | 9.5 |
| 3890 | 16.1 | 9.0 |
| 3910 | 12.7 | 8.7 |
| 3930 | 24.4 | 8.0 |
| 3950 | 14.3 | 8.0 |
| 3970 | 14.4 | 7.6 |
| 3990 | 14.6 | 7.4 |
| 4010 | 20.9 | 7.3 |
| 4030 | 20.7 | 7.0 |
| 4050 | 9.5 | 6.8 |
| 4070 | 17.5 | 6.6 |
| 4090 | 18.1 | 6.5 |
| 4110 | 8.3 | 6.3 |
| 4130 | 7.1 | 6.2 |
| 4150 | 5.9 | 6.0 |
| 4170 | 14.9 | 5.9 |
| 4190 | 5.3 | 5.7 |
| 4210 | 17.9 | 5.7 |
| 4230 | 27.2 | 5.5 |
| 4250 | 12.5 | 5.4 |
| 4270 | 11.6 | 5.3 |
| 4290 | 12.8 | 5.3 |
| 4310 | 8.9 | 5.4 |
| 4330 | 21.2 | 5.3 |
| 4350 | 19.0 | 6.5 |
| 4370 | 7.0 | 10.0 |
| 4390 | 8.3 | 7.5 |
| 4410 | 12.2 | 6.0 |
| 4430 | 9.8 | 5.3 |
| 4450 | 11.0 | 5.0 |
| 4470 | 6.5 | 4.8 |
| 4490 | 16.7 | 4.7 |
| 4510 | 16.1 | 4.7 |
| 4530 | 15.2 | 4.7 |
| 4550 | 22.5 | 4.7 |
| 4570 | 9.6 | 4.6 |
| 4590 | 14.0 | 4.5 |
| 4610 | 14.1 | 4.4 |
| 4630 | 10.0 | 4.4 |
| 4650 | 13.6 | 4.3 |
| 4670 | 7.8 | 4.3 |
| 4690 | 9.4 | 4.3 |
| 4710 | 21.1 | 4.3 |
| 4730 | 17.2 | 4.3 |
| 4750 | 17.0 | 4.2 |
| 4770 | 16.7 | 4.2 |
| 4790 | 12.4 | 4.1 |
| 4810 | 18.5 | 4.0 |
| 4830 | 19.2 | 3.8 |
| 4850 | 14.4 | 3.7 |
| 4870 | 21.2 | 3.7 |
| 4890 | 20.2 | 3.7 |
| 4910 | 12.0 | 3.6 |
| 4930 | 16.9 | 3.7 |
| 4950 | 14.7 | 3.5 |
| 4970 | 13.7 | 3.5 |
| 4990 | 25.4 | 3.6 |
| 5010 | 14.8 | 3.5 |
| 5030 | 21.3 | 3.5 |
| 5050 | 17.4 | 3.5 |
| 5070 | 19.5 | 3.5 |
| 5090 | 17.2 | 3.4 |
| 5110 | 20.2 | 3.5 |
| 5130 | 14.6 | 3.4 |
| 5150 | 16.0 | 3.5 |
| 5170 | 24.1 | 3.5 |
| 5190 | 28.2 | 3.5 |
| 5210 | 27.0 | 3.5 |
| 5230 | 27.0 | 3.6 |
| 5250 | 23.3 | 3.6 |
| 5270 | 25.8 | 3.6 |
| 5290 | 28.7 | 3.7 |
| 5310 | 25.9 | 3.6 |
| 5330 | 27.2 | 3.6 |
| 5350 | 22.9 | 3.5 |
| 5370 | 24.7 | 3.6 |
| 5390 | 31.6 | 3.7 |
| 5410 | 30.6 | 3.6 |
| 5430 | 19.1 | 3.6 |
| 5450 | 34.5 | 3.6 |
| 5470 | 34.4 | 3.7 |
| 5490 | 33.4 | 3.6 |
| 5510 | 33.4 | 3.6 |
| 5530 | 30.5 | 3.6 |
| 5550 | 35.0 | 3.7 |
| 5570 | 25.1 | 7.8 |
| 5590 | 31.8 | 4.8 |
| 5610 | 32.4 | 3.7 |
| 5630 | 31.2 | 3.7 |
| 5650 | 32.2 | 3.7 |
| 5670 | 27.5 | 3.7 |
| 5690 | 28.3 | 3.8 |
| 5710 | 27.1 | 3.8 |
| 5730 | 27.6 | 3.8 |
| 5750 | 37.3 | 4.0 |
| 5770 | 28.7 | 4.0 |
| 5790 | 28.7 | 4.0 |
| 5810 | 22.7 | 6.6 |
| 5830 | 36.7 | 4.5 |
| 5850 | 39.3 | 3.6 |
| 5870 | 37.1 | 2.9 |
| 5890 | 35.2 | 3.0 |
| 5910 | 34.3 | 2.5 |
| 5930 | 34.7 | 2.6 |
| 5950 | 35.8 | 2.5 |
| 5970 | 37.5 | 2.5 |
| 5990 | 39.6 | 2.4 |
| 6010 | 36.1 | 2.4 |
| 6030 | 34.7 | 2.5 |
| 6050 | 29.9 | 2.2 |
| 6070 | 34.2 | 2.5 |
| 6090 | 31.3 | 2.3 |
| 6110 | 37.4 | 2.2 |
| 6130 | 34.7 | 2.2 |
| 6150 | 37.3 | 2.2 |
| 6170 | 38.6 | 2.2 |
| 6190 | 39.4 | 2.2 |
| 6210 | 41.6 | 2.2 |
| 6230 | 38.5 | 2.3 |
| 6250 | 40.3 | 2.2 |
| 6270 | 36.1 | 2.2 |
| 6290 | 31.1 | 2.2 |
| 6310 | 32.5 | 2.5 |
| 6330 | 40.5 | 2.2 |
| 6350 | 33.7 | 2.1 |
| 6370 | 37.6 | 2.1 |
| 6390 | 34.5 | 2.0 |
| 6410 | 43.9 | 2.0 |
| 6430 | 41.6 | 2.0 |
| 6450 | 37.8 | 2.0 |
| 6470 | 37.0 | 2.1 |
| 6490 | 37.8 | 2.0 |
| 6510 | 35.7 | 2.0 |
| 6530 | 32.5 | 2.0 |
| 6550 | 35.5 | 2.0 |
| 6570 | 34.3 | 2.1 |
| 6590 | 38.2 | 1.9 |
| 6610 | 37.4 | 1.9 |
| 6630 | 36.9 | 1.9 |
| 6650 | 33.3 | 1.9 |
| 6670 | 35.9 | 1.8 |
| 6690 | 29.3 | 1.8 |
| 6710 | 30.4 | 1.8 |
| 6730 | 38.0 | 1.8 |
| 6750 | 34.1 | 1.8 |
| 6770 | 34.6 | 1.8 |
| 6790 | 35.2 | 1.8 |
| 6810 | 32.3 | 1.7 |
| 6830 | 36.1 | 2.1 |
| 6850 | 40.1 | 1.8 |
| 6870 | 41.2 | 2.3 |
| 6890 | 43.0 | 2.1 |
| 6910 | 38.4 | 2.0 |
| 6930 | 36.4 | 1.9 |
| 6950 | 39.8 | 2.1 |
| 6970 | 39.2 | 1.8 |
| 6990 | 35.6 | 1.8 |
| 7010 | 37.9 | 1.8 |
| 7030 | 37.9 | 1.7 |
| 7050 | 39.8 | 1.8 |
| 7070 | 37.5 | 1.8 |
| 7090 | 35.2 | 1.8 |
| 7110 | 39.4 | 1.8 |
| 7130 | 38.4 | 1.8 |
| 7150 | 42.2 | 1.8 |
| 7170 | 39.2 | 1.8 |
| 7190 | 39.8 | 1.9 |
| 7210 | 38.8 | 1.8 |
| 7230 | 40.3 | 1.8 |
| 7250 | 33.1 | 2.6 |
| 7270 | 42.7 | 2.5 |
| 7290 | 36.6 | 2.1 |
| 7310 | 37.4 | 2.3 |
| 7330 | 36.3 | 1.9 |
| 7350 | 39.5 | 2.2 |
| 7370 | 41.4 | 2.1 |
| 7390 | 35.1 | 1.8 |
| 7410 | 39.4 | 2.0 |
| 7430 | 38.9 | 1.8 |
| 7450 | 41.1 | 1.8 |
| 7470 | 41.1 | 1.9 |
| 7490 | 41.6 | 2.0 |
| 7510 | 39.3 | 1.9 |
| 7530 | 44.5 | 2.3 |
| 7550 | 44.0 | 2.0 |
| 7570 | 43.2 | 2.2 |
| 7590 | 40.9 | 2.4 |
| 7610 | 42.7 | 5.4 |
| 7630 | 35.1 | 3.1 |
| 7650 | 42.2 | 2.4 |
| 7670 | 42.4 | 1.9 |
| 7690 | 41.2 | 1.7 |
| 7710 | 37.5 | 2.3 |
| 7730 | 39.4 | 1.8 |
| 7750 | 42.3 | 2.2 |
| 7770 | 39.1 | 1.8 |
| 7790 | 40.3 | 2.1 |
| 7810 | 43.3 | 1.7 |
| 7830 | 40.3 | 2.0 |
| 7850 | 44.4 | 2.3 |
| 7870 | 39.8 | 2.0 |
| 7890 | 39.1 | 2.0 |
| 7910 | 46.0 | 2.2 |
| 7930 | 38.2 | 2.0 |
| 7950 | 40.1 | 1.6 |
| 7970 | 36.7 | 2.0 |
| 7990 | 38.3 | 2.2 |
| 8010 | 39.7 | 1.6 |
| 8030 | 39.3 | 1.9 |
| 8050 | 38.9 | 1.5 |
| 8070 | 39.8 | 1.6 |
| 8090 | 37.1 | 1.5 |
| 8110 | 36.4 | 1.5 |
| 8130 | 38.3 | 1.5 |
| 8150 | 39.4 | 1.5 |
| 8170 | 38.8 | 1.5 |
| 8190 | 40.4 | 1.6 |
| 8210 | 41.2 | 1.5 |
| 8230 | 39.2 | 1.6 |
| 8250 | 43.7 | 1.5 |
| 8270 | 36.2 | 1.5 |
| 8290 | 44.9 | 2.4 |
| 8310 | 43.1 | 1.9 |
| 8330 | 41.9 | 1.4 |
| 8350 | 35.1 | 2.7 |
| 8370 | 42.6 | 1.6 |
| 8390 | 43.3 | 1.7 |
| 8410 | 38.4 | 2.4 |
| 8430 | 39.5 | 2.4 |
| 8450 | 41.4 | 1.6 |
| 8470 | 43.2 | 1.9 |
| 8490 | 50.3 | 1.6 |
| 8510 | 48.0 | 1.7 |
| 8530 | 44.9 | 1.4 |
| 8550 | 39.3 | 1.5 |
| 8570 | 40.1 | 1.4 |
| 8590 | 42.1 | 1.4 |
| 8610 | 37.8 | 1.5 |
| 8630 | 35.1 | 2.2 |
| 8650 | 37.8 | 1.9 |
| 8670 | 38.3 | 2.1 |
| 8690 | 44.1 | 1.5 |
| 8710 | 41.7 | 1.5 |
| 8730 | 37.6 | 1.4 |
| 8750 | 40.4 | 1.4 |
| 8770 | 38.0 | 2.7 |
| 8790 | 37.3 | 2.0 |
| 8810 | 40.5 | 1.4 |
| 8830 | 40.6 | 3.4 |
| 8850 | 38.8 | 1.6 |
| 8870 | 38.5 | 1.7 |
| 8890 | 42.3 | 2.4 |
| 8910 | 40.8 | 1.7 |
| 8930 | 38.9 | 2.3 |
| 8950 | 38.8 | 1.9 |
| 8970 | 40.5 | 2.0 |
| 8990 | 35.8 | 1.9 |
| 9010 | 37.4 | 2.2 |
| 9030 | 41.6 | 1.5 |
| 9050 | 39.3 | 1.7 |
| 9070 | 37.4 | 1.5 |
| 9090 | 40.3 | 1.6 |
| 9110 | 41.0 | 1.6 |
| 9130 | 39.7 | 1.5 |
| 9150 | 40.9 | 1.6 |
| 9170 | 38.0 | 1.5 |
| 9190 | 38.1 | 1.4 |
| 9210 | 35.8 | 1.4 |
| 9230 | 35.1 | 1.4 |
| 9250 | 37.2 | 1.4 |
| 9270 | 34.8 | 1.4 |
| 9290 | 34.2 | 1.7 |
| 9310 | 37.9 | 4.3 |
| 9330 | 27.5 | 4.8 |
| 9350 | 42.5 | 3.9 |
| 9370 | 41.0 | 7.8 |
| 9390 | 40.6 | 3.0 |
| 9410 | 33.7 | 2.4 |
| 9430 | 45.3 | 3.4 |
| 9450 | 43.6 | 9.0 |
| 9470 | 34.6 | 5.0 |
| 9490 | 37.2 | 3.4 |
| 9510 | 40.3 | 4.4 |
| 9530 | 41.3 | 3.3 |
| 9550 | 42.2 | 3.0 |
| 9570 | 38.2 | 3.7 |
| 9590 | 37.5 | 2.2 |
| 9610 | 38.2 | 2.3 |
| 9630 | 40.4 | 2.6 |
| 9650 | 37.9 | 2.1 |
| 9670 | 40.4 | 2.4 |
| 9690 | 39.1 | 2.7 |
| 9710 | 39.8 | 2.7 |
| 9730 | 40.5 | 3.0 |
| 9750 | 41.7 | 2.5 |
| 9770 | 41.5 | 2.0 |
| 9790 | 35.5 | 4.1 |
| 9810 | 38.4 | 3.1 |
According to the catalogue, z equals 0.29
